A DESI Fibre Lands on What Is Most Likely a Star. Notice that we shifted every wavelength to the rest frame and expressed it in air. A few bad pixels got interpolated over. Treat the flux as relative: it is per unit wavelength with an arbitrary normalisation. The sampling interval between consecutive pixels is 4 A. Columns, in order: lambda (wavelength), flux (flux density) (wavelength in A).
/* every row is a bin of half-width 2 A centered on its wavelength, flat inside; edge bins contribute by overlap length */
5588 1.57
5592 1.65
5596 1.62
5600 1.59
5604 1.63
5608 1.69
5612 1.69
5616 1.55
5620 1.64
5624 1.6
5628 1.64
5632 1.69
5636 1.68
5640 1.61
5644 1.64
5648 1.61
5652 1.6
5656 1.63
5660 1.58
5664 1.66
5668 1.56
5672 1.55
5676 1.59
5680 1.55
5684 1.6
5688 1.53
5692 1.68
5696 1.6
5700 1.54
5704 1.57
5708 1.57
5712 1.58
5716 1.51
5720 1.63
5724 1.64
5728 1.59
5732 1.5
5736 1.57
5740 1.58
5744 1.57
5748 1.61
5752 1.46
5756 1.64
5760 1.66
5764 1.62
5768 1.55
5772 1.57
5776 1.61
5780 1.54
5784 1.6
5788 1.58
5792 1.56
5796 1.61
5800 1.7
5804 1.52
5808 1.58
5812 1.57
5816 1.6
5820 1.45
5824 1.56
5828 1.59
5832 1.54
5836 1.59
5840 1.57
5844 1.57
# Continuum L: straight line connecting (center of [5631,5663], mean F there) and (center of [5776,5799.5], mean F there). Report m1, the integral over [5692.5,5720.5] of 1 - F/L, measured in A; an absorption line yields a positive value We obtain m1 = 0.7 A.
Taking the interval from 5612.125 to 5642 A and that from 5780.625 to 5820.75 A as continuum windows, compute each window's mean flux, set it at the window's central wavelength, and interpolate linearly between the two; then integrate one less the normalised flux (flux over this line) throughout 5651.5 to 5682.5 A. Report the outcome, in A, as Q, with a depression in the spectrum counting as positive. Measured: 0.6 A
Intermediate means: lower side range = 1.63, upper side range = 1.58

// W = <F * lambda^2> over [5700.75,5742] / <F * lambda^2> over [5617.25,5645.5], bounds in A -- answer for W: 1.0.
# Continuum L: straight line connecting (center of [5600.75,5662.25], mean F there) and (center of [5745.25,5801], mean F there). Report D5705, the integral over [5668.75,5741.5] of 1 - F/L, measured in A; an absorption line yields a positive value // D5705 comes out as 1.5 A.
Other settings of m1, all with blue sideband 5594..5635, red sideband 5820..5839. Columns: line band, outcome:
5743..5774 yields 0.0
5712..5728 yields 0.1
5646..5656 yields 0.1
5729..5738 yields 0.3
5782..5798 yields -0.2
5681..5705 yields 0.3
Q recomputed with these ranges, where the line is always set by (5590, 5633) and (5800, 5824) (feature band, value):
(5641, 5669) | 0.08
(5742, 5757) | 0.16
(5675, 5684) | 0.19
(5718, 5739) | 0.06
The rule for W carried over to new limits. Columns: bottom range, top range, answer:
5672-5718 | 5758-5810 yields 1.04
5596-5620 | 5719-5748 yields 1.02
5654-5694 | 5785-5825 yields 1.03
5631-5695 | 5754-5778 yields 1.04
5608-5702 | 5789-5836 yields 1.03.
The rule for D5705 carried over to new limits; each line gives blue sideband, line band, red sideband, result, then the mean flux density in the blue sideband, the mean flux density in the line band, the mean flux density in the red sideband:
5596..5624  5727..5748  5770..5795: 0.3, 1.63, 1.57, 1.58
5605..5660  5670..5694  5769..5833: 0.5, 1.63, 1.58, 1.57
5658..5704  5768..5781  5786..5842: 0.0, 1.58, 1.57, 1.57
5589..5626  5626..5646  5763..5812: -0.4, 1.63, 1.65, 1.59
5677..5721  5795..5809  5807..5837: -0.4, 1.58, 1.6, 1.56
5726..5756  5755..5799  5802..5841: -1.1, 1.56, 1.6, 1.56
